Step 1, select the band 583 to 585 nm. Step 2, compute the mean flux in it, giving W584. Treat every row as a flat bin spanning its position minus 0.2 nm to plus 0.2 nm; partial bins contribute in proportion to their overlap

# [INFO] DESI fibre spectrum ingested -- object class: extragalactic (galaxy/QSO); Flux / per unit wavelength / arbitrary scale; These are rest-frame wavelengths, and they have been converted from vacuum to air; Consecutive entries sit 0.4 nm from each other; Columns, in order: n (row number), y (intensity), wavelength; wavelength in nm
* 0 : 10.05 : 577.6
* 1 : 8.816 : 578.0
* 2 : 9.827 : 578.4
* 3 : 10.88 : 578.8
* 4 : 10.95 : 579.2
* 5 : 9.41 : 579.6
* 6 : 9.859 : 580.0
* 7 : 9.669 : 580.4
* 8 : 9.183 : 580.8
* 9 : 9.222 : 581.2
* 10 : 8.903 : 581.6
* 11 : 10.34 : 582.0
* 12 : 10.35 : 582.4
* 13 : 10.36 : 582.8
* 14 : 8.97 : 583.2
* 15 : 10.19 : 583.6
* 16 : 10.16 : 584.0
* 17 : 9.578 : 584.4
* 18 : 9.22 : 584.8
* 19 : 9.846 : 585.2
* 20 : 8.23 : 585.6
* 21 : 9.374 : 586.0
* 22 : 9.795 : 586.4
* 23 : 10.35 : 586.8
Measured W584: 9.62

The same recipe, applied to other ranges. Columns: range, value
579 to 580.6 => 9.97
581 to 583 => 9.84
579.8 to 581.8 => 9.37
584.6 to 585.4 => 9.53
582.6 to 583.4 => 9.66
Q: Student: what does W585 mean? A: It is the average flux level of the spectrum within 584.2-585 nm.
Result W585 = 9.4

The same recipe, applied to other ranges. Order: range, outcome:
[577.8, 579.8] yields 9.98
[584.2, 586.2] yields 9.25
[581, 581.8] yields 9.06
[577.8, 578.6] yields 9.32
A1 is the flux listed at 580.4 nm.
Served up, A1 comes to 9.669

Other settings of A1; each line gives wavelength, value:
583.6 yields 10.19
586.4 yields 9.795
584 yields 10.16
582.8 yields 10.36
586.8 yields 10.35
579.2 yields 10.95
